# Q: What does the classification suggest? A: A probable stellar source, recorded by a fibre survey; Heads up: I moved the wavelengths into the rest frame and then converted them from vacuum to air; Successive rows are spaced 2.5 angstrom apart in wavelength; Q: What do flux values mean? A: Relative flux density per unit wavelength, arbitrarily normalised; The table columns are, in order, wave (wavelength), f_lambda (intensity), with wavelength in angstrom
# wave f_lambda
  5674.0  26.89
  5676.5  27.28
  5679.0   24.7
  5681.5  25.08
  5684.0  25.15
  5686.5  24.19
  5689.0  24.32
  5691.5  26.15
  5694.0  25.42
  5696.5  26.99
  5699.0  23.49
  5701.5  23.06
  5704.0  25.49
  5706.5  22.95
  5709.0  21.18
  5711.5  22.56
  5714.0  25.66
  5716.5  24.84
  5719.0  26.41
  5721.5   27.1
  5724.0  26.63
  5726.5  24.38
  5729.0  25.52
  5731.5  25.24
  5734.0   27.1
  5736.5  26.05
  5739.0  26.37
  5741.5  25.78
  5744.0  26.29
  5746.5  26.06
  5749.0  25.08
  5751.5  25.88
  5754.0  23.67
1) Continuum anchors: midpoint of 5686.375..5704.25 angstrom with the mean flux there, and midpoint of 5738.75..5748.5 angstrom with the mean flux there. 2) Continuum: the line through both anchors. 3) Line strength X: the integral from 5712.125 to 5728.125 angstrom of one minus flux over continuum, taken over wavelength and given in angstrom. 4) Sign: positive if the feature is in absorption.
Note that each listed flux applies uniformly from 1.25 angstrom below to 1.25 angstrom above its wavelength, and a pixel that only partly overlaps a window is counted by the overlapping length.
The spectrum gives -0.1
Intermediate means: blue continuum 24.9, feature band 25.7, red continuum 26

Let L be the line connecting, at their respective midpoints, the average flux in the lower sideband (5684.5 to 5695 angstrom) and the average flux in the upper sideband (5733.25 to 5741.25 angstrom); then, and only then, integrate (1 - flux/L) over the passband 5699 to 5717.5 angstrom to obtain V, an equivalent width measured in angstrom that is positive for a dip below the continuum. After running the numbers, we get 1.4 angstrom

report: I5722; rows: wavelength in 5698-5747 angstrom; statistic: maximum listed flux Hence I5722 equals 27.1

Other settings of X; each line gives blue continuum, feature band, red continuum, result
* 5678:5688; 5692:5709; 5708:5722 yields 0.2 angstrom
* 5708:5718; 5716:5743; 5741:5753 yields -1.4 angstrom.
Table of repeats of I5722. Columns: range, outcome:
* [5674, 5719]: 27.28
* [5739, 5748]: 26.37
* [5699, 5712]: 25.49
